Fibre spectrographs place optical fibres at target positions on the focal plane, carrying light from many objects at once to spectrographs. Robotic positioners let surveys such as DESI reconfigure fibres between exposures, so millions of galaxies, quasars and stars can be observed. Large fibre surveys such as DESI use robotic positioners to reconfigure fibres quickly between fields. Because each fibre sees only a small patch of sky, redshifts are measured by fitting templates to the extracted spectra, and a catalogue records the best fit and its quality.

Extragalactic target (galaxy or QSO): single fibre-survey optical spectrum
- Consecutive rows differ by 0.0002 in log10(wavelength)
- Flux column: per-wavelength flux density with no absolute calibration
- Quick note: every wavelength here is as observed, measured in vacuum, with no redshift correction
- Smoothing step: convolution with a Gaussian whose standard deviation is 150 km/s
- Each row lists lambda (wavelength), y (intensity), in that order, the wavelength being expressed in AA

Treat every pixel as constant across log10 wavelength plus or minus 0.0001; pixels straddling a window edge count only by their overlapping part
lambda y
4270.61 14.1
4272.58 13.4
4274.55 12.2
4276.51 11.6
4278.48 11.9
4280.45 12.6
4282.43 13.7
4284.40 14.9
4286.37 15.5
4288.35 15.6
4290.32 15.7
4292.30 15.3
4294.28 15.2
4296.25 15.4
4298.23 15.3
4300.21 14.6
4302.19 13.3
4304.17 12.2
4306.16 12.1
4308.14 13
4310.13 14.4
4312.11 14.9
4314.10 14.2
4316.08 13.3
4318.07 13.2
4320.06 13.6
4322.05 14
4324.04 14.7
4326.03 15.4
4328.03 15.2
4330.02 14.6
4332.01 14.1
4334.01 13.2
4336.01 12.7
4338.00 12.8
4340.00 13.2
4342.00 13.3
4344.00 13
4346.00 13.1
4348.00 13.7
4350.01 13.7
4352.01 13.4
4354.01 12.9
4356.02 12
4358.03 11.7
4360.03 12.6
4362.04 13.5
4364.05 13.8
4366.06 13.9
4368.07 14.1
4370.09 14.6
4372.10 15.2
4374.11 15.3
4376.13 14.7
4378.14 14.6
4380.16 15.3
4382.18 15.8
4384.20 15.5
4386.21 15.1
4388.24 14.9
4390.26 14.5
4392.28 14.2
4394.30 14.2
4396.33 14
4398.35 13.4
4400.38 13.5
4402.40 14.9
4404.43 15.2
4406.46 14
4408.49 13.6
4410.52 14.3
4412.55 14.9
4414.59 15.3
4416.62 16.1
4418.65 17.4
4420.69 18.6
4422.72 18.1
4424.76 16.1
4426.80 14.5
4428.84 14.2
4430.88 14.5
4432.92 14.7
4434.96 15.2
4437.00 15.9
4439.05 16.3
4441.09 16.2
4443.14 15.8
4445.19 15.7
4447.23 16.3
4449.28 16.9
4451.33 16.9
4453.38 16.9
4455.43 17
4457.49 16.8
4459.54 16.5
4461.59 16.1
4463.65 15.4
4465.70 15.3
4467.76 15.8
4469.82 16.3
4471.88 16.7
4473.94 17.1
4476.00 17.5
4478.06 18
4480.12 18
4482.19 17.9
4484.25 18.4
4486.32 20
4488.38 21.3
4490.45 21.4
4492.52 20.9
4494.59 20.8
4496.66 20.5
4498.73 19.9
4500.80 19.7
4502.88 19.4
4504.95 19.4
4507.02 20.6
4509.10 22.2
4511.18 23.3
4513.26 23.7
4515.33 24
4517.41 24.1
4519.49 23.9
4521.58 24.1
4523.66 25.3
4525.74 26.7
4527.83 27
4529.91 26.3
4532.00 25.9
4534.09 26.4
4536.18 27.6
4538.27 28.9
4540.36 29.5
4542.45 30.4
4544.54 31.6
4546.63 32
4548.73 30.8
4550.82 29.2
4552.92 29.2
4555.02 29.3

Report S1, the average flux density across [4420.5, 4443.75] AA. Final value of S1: 15.7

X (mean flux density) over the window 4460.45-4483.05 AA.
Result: 16.7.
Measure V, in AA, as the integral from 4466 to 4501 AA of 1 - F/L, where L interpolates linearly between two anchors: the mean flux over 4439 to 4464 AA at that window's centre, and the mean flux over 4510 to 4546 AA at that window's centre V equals 3.2 AA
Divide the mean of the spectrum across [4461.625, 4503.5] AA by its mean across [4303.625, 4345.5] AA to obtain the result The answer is 1.3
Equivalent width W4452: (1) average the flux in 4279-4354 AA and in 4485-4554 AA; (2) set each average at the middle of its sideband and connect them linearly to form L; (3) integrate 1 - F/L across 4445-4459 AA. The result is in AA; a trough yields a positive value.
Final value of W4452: 2.95 AA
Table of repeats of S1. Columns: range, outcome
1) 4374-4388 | 15.2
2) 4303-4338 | 13.8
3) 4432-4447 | 15.7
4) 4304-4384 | 13.8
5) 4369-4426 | 15.1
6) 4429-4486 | 16.5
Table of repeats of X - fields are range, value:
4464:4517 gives 19.5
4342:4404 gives 14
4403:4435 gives 15.4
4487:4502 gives 20.6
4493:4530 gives 22.7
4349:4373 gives 13.4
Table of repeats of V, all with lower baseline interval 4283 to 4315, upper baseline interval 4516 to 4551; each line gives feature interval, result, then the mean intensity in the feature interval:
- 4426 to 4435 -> 3.0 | 14.6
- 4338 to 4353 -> 3.3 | 13.3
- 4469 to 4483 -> 4.0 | 17.4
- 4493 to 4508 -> 3.3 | 20.1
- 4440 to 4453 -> 3.7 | 16.3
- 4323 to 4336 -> 1.4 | 14.4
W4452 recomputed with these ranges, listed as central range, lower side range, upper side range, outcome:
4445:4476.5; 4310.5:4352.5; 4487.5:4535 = 6.0 AA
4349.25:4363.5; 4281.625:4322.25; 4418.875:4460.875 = 2.1 AA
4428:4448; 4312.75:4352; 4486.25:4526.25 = 3.5 AA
